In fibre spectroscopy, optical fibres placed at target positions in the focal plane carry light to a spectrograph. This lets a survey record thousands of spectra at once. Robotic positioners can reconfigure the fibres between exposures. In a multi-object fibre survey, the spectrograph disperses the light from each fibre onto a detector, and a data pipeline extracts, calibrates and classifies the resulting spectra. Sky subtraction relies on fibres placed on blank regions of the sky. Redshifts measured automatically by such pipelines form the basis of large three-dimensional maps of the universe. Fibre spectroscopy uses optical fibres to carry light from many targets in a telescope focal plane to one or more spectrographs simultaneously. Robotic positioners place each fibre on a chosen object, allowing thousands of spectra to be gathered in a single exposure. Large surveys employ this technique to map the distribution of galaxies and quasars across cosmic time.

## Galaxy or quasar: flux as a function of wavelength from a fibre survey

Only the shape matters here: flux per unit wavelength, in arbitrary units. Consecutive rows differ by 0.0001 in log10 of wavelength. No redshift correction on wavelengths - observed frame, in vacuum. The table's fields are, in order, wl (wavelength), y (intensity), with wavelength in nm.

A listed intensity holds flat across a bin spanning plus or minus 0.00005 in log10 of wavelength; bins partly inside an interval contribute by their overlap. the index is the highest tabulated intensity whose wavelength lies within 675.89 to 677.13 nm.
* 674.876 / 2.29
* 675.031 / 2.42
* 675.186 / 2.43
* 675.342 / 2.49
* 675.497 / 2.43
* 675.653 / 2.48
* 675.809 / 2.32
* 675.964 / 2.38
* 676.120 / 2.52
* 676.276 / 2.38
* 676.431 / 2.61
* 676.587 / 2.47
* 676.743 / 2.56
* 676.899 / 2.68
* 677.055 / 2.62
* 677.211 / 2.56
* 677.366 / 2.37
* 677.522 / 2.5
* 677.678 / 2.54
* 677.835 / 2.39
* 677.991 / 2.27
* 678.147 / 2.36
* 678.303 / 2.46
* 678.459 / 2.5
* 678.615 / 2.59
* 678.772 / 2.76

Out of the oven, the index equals 2.68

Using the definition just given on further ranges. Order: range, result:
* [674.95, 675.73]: 2.49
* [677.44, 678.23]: 2.54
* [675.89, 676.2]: 2.52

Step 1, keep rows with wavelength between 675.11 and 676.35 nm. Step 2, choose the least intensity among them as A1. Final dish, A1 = 2.32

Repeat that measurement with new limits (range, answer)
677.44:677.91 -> 2.39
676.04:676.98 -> 2.38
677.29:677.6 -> 2.37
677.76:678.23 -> 2.27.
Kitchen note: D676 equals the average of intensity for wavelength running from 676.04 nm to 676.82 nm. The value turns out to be 2.51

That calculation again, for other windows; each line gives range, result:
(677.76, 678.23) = 2.34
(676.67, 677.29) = 2.61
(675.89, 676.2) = 2.45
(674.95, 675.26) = 2.43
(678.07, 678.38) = 2.41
